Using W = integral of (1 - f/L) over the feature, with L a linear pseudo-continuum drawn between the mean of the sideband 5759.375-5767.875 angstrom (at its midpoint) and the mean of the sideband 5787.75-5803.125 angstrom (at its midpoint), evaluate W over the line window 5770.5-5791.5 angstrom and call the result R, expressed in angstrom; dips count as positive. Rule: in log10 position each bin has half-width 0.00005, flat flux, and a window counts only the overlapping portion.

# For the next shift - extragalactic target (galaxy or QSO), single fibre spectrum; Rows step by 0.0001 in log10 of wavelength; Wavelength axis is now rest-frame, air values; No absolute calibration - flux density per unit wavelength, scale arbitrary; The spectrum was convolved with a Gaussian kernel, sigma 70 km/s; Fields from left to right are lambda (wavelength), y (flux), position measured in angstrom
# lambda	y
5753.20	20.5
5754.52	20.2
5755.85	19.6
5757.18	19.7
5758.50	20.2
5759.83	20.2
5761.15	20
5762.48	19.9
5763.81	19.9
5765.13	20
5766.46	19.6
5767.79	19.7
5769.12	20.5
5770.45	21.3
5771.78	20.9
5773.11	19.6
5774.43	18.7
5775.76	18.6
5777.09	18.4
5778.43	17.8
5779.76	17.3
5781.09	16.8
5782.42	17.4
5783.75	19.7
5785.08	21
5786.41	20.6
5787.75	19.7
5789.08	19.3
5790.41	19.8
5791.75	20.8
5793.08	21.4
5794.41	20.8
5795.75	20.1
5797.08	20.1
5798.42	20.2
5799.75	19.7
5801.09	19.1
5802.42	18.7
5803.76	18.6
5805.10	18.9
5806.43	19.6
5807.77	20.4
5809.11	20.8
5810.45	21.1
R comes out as 0.86 angstrom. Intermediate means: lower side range 19.9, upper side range 20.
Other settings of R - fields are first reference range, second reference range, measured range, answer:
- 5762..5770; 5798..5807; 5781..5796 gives -0.29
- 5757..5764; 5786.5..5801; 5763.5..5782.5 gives 0.88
